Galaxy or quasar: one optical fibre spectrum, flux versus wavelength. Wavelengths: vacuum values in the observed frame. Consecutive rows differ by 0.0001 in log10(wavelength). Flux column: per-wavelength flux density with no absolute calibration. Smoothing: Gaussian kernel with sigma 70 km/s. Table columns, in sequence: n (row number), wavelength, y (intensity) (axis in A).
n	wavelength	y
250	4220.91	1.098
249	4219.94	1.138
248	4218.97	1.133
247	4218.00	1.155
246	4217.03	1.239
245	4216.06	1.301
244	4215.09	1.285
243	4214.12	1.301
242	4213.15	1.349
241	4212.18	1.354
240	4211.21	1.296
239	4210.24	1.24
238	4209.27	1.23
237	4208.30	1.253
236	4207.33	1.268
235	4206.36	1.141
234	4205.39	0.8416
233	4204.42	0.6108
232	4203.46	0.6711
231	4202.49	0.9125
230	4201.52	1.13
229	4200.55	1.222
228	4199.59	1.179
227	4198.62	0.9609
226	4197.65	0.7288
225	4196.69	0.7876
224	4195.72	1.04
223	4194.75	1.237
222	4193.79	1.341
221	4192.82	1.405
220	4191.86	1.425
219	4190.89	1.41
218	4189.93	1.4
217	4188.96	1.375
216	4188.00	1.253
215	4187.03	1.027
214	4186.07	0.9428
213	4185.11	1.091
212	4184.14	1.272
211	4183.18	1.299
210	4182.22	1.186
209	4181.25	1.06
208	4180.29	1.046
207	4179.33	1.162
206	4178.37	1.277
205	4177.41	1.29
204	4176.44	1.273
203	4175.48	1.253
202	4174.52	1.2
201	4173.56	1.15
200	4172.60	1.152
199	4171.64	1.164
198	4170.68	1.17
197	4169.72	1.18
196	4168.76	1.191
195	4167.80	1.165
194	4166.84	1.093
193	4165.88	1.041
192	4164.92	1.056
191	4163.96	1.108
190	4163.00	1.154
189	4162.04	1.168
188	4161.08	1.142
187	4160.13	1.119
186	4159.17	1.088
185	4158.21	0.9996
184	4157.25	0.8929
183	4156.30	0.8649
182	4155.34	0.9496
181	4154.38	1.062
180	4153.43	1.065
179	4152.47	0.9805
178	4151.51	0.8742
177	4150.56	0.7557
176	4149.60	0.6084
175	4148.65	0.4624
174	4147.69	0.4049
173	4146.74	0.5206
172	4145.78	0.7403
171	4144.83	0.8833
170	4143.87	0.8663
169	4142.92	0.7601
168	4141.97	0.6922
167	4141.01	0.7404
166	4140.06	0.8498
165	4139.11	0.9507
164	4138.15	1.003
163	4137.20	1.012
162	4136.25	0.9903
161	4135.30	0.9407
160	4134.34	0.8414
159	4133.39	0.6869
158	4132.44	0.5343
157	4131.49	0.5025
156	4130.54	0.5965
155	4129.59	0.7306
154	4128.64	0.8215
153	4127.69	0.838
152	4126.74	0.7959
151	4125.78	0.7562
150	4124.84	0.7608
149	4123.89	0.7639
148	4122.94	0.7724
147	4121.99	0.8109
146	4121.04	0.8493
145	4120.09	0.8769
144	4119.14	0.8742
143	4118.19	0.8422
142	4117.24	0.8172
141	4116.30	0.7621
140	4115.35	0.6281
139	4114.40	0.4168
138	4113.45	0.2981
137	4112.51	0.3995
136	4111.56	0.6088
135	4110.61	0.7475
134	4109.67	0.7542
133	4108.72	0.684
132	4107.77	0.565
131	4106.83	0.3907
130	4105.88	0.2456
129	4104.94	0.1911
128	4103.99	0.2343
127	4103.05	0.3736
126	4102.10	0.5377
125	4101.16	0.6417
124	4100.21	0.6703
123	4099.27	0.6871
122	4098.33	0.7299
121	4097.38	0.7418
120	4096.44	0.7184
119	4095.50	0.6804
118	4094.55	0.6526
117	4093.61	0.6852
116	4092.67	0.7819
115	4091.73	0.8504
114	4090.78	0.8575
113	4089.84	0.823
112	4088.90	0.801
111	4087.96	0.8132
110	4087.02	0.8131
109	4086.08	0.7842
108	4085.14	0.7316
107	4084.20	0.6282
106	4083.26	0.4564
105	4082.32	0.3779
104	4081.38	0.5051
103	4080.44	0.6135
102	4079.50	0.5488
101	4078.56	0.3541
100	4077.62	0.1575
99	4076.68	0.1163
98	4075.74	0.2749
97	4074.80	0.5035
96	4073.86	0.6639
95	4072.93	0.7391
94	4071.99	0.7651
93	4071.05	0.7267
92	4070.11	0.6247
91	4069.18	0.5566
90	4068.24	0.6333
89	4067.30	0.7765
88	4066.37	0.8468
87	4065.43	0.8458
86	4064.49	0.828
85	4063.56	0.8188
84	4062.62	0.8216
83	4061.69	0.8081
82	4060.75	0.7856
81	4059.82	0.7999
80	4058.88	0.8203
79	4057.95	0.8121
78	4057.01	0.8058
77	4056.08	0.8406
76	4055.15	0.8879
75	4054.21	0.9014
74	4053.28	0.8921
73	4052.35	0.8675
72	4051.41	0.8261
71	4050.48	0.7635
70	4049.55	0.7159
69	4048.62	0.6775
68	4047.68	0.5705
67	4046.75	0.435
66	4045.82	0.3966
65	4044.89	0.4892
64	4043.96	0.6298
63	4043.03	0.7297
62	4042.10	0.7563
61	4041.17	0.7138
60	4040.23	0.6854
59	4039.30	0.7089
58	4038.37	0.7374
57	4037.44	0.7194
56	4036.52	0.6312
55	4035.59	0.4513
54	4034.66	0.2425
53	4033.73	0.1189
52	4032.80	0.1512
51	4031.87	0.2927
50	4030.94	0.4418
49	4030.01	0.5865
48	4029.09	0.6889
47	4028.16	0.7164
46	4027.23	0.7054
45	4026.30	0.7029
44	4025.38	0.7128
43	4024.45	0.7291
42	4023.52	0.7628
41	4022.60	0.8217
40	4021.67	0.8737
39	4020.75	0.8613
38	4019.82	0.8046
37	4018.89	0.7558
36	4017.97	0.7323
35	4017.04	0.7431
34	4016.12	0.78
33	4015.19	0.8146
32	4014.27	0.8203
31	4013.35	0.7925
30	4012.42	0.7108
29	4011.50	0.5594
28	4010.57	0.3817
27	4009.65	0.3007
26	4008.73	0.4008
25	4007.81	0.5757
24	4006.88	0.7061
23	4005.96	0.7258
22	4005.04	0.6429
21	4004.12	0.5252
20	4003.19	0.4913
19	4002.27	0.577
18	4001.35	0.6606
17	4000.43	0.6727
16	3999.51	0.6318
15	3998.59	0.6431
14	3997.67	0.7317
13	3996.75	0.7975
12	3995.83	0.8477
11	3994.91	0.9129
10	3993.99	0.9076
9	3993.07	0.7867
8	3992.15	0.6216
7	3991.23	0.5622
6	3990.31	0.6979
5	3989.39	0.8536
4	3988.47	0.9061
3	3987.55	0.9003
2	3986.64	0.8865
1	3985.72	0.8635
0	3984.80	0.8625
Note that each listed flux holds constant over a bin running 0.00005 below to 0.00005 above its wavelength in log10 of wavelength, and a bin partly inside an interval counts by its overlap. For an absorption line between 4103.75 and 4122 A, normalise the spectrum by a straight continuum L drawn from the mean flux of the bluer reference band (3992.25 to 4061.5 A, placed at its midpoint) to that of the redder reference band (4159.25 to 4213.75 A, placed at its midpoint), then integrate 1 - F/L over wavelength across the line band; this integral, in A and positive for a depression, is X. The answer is 6.6 A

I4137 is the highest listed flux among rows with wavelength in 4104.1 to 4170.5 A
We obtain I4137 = 1.191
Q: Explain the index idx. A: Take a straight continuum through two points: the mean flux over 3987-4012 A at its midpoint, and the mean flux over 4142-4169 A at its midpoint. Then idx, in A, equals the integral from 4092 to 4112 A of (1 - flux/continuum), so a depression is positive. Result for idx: 5.9 A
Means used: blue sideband 0.668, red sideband 0.923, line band 0.589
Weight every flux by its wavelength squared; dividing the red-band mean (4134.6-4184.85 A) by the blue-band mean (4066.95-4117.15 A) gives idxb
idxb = 1.8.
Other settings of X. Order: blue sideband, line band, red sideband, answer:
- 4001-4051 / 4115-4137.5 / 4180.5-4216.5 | 3.6 A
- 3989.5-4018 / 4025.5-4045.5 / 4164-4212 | 4.9 A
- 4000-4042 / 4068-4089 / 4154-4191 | 6.5 A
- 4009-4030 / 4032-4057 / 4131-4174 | 4.0 A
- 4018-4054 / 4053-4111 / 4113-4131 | 3.0 A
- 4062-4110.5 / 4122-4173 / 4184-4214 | 1.0 A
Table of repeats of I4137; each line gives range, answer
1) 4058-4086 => 0.8468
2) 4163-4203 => 1.425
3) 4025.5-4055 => 0.9014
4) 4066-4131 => 0.8769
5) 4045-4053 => 0.8675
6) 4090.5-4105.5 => 0.8575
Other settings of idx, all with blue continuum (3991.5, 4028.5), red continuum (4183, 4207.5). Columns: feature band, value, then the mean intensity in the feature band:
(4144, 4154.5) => 2.66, 0.753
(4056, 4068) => 0.02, 0.812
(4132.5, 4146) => 1.90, 0.847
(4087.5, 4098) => 1.40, 0.763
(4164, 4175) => -0.92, 1.14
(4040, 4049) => 1.95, 0.605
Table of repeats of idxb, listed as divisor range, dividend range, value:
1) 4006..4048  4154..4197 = 2.00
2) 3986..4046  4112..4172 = 1.37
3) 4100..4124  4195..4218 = 1.92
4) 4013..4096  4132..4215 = 1.65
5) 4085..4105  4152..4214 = 1.73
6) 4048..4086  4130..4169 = 1.36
